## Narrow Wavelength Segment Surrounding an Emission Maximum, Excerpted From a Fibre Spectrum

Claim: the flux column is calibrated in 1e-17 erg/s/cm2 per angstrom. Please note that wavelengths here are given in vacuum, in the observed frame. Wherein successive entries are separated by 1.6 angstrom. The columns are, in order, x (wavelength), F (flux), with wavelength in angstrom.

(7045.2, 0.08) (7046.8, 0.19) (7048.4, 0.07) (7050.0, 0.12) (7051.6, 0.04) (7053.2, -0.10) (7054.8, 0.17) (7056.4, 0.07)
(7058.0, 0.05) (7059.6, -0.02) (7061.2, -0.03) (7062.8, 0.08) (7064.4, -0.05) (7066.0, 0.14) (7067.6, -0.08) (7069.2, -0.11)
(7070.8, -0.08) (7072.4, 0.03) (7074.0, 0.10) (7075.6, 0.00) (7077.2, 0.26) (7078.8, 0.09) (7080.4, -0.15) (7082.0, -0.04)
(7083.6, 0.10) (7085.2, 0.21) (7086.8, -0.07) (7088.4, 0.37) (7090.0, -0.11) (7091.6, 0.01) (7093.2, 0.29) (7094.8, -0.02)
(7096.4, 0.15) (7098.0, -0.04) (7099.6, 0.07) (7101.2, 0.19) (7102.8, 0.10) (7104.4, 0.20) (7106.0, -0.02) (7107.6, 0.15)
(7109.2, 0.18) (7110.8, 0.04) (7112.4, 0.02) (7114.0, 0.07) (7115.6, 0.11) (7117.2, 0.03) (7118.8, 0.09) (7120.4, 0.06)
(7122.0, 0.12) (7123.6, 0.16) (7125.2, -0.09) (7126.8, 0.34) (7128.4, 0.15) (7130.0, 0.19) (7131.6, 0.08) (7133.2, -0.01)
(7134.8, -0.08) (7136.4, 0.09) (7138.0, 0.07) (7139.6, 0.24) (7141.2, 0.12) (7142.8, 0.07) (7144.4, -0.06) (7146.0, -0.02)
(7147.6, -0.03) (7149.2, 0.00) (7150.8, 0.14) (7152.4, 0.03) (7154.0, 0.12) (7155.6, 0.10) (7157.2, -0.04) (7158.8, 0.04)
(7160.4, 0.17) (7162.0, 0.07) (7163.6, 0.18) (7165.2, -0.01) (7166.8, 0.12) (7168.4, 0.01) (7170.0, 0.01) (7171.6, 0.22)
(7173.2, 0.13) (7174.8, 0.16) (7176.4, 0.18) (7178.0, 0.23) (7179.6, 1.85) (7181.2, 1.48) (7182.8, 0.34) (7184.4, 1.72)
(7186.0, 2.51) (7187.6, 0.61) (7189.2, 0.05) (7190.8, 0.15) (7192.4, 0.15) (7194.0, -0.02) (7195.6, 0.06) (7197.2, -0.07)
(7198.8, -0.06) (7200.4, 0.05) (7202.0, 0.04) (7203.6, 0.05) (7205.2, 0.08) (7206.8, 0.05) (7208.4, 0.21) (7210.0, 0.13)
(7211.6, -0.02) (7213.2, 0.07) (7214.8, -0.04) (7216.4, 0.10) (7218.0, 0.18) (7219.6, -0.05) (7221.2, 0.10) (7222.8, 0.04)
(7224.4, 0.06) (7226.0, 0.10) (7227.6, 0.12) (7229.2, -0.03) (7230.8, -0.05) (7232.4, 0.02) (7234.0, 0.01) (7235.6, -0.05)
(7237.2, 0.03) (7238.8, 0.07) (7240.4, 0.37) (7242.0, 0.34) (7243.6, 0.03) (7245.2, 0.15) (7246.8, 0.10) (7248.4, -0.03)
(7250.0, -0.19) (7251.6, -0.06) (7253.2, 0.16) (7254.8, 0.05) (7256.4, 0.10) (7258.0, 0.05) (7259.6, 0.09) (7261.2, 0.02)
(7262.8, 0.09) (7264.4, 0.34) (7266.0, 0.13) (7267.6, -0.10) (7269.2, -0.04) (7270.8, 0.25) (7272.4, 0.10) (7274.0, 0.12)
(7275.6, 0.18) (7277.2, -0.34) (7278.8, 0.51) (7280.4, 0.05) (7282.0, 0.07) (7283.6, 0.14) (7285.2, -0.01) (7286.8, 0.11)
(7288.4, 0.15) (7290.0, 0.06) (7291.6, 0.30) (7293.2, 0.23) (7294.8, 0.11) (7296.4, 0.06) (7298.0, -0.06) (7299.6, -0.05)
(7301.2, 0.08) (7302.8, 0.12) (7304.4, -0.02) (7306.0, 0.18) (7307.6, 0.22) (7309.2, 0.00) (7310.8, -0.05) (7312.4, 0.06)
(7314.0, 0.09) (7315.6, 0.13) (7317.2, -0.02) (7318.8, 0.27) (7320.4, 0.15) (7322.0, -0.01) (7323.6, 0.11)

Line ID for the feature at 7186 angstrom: [O II] 3727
